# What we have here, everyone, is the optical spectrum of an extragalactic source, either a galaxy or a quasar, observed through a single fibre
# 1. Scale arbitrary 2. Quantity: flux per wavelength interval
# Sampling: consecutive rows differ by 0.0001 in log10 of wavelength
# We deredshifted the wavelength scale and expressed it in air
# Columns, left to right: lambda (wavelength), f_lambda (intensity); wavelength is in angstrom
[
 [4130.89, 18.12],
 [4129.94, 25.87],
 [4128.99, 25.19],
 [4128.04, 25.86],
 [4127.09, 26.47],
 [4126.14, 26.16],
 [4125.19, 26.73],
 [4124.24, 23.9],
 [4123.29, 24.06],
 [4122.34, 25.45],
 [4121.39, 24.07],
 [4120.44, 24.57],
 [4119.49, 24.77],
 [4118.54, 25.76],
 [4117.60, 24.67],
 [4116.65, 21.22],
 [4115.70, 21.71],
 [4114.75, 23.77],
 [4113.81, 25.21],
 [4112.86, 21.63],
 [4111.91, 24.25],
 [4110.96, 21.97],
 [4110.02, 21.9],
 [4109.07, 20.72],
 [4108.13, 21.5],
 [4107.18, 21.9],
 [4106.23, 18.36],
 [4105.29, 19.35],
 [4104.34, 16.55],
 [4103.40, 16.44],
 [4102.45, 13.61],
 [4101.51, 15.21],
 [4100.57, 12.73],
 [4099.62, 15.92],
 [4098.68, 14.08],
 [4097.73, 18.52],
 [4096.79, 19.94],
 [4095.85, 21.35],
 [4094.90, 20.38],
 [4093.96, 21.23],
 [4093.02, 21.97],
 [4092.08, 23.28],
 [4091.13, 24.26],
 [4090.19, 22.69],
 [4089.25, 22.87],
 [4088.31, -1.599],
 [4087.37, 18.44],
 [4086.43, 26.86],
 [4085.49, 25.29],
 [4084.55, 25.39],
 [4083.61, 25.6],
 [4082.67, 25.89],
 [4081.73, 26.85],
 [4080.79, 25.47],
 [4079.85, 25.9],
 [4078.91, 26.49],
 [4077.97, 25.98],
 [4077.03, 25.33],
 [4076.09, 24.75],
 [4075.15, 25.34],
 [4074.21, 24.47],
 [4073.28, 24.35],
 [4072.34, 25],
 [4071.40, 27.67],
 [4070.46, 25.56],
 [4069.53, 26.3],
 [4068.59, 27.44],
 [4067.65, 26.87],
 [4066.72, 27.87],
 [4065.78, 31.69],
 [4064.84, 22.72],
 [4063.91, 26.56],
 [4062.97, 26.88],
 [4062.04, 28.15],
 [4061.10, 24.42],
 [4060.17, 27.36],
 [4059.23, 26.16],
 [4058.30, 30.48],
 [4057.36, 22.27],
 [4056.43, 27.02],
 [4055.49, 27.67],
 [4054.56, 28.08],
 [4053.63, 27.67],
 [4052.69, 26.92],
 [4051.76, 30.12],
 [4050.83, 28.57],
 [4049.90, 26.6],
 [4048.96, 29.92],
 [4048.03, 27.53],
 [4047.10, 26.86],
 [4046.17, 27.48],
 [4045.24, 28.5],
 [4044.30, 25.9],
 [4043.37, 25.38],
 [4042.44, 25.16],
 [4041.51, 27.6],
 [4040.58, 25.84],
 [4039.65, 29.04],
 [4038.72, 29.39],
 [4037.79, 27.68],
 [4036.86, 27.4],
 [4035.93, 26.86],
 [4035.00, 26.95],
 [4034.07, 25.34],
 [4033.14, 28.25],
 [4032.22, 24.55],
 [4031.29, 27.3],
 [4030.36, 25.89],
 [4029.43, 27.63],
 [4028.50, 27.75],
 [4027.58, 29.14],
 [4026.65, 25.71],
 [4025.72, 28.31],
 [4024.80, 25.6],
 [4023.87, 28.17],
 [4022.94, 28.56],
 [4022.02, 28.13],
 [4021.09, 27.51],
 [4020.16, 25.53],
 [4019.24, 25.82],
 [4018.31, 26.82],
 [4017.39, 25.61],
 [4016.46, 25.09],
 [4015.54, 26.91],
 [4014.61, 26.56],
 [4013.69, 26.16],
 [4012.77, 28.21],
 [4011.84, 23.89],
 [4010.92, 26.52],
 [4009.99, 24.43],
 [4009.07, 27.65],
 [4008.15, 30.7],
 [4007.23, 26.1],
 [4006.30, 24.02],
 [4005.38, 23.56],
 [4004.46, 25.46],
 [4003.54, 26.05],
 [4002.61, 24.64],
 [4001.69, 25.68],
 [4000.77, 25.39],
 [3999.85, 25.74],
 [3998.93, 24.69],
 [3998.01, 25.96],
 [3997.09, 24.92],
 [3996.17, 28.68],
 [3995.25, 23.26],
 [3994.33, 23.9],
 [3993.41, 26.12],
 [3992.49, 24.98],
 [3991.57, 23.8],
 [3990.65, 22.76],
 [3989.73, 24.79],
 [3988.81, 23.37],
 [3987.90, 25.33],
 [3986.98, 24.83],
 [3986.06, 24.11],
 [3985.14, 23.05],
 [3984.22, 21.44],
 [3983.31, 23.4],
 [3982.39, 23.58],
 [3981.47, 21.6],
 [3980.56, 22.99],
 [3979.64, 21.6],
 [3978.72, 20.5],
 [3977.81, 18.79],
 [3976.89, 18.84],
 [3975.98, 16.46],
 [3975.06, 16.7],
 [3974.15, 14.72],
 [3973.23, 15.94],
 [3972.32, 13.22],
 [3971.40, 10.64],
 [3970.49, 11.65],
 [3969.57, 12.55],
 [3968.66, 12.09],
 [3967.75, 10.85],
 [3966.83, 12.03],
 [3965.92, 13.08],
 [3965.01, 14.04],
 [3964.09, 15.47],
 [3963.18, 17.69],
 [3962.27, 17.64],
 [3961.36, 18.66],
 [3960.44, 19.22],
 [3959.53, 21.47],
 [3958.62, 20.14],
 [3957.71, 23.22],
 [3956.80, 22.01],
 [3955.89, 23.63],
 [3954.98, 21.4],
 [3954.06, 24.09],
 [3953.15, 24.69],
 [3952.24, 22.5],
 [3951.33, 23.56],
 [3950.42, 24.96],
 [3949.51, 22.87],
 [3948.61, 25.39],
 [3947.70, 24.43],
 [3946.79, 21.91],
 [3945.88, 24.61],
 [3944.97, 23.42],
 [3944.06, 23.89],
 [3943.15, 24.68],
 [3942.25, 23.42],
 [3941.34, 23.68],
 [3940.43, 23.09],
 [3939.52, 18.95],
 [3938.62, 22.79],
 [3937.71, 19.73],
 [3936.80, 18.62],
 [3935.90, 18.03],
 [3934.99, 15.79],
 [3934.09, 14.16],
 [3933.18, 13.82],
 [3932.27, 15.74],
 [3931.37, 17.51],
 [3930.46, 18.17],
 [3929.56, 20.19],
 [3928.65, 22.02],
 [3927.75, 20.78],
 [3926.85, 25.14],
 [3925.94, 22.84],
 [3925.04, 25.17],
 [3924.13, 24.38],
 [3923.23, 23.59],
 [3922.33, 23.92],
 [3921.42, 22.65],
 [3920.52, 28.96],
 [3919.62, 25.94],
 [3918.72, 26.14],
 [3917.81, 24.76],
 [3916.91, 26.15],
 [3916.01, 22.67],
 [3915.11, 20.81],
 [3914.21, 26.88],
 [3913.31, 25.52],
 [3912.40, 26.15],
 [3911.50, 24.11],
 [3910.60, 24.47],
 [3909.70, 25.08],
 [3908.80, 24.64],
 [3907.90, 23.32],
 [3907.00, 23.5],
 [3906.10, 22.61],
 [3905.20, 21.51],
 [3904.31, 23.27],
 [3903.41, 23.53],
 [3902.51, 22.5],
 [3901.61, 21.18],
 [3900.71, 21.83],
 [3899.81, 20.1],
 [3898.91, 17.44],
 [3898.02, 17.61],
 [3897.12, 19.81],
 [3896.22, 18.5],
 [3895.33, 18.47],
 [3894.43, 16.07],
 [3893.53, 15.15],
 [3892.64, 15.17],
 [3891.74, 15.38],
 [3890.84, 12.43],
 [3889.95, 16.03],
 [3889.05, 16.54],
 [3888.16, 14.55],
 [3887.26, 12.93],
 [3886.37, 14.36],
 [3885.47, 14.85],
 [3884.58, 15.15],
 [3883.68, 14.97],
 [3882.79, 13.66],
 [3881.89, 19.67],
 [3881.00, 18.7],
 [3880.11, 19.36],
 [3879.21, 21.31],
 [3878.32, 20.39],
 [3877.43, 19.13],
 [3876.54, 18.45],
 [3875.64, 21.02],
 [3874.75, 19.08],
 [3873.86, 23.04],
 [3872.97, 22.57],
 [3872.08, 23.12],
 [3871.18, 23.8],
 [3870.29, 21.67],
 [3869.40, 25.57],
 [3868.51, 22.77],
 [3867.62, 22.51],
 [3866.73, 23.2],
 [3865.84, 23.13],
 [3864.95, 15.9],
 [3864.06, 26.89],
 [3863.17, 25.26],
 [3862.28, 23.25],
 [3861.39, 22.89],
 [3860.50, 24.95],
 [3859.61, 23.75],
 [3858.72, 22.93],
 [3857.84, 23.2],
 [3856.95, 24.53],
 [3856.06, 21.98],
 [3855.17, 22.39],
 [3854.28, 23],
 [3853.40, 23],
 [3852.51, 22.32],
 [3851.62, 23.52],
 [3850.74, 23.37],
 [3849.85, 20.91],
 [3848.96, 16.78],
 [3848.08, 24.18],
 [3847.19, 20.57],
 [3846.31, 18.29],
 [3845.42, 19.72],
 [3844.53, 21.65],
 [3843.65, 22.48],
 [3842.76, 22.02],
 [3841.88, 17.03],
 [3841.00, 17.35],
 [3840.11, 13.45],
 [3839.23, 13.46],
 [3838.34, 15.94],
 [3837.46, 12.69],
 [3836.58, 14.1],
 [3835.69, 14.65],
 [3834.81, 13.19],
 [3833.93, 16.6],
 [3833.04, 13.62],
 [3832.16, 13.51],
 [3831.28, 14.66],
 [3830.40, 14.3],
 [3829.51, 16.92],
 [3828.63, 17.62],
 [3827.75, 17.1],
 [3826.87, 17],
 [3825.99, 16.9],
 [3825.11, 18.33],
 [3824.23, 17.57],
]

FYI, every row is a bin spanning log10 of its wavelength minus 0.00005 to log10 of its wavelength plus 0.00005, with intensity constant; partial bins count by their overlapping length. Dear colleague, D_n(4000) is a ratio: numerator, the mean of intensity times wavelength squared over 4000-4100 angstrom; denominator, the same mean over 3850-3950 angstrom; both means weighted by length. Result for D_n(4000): 1.30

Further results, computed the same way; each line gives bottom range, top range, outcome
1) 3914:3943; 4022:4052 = 1.33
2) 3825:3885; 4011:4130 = 1.39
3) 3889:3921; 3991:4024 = 1.27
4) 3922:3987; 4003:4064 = 1.40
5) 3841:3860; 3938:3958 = 1.13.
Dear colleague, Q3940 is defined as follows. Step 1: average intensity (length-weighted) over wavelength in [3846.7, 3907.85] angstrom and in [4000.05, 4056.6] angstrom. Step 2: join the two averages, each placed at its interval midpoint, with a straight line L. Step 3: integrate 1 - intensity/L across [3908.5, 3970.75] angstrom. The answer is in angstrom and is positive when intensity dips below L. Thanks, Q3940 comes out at 4.6 angstrom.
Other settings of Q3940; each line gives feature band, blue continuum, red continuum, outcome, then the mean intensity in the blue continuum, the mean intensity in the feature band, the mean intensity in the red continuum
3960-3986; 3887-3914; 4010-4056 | 7.3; 20.1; 17.2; 27.1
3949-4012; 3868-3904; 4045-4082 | 4.2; 18.7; 21.5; 26.8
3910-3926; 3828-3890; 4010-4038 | -2.0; 19.4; 24.8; 26.7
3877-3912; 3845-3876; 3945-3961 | 5.7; 22.4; 19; 22.9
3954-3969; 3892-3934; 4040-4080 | 3.5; 21.9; 17.9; 26.7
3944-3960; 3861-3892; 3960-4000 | -2.8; 19.5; 23.2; 19.9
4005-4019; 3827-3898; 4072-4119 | -3.7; 19.1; 26.2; 21.6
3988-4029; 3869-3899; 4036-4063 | -1.5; 18.1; 26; 27.3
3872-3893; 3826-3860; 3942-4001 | 2.1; 18.8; 17.5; 21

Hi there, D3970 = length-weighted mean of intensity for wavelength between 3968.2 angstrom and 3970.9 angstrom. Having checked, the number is 12.1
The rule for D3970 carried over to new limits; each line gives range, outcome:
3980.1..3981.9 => 22.4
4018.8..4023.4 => 27.1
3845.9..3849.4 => 20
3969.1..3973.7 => 12.8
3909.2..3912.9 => 24.9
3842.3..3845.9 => 21.4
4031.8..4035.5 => 26.3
